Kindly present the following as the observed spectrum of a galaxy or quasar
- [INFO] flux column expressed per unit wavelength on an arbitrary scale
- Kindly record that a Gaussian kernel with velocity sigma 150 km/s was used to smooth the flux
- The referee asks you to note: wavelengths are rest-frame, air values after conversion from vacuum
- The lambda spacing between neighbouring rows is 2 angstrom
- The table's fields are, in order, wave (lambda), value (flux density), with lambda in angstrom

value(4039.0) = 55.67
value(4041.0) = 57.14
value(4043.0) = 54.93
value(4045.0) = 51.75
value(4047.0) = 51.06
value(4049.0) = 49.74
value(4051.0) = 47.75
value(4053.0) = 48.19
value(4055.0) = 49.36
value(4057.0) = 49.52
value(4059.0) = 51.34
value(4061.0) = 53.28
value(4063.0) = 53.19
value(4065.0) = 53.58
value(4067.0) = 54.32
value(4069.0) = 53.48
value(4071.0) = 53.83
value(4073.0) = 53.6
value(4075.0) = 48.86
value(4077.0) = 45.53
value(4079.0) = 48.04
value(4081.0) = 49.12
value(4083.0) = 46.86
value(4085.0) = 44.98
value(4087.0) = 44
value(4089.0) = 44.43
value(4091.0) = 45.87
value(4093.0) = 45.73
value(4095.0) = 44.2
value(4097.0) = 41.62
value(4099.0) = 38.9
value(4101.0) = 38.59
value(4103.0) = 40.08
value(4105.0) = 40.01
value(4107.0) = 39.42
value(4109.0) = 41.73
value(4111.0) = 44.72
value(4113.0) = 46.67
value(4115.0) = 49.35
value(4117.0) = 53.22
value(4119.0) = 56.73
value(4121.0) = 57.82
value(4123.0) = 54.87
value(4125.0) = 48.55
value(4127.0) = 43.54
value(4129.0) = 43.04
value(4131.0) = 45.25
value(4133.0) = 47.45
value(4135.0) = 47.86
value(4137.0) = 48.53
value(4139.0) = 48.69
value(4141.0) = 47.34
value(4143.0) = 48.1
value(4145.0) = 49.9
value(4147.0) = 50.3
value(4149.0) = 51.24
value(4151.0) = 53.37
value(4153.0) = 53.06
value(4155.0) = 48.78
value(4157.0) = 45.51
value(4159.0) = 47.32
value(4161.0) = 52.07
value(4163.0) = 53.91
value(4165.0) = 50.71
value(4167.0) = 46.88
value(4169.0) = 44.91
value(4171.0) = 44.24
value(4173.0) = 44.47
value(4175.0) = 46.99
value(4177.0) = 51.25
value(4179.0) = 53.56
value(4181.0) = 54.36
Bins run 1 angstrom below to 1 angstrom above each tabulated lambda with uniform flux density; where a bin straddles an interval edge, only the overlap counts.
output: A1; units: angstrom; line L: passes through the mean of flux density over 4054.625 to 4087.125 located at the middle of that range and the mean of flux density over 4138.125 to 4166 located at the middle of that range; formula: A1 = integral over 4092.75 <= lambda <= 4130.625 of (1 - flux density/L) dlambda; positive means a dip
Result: 3.4 angstrom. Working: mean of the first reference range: 50.4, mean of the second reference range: 50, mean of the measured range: 45.7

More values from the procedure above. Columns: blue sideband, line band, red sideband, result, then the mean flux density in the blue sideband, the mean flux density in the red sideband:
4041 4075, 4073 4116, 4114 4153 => 5.45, 51.9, 49.8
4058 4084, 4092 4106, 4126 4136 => 2.08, 51.2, 45.4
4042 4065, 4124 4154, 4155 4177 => 0.14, 51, 47.9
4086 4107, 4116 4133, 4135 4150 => -1.43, 42.2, 49.1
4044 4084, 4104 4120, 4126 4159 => 0.86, 50.6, 48.2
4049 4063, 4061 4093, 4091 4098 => -1.64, 50.1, 44.1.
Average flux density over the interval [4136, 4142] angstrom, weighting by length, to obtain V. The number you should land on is 48.2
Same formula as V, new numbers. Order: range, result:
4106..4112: 42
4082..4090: 45.1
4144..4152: 51.2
